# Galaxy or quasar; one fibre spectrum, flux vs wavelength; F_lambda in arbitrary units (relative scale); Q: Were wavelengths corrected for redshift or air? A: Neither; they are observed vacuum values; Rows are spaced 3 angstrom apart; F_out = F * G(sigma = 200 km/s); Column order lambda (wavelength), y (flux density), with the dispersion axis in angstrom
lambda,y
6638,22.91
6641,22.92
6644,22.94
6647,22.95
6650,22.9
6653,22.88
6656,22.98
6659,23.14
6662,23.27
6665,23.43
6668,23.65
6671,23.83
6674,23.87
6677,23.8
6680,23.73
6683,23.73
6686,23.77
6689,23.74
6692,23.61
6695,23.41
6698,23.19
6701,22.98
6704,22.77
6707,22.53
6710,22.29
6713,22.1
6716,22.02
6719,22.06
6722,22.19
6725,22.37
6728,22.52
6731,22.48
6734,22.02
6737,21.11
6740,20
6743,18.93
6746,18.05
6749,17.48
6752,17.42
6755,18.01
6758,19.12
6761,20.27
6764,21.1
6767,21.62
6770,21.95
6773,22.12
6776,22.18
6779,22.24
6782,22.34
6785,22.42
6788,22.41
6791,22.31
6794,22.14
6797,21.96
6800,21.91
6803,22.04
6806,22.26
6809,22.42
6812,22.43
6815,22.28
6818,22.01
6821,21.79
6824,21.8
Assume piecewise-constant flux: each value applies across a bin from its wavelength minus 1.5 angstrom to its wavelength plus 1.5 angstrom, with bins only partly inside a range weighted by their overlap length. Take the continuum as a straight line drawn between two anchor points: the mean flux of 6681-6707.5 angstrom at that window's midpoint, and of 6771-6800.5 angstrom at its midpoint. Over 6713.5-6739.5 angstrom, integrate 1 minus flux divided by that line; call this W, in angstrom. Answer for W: 1.1 angstrom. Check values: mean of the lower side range 23.3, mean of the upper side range 22.2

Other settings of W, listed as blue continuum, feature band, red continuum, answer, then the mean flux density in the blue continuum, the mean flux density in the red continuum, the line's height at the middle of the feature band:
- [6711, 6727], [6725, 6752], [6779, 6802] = 2.31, 22.2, 22.2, 22.2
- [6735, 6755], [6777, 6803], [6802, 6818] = -1.22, 18.8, 22.3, 21.2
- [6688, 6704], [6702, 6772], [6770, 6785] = 5.72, 23.3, 22.2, 22.8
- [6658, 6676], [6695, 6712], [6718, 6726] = -0.10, 23.5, 22.2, 22.7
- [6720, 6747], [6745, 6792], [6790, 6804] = 2.10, 21.1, 22.1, 21.7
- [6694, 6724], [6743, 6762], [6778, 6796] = 3.41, 22.5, 22.3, 22.4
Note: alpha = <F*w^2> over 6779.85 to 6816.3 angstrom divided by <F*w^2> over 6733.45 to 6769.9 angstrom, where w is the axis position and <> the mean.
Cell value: 1.15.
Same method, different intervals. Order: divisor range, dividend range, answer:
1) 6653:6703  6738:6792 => 0.90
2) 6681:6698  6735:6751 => 0.82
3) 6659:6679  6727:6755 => 0.86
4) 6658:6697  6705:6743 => 0.94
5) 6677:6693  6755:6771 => 0.88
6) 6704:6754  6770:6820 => 1.08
